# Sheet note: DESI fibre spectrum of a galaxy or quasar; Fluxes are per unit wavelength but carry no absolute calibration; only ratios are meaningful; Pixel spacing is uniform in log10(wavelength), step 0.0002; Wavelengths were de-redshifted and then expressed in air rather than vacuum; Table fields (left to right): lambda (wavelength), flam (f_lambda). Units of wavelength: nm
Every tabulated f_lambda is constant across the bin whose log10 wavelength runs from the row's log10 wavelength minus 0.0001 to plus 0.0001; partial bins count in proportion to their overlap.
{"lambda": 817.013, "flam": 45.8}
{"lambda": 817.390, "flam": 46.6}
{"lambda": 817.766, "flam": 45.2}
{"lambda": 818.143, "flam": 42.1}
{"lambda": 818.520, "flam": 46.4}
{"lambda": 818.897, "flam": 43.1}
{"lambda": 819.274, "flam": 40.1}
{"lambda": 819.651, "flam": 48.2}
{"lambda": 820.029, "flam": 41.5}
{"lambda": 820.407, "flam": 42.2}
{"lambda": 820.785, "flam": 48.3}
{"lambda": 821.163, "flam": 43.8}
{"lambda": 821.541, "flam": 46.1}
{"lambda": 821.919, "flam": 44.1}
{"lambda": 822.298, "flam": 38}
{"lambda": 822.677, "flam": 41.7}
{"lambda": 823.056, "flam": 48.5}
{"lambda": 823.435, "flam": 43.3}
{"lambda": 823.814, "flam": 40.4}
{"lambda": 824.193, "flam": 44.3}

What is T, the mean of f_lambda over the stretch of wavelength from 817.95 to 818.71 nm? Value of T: 44.2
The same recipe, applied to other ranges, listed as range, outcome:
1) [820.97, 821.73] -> 45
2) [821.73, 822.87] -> 41.3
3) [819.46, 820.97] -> 45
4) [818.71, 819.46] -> 41.6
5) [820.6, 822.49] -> 44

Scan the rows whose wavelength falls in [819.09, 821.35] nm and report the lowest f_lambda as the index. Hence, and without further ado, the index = 40.1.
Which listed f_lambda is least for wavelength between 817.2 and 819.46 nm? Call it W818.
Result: 40.1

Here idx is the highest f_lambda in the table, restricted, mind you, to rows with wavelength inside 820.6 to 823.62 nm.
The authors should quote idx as 48.5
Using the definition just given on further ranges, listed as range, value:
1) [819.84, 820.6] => 42.2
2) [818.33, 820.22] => 48.2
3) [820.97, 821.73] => 46.1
